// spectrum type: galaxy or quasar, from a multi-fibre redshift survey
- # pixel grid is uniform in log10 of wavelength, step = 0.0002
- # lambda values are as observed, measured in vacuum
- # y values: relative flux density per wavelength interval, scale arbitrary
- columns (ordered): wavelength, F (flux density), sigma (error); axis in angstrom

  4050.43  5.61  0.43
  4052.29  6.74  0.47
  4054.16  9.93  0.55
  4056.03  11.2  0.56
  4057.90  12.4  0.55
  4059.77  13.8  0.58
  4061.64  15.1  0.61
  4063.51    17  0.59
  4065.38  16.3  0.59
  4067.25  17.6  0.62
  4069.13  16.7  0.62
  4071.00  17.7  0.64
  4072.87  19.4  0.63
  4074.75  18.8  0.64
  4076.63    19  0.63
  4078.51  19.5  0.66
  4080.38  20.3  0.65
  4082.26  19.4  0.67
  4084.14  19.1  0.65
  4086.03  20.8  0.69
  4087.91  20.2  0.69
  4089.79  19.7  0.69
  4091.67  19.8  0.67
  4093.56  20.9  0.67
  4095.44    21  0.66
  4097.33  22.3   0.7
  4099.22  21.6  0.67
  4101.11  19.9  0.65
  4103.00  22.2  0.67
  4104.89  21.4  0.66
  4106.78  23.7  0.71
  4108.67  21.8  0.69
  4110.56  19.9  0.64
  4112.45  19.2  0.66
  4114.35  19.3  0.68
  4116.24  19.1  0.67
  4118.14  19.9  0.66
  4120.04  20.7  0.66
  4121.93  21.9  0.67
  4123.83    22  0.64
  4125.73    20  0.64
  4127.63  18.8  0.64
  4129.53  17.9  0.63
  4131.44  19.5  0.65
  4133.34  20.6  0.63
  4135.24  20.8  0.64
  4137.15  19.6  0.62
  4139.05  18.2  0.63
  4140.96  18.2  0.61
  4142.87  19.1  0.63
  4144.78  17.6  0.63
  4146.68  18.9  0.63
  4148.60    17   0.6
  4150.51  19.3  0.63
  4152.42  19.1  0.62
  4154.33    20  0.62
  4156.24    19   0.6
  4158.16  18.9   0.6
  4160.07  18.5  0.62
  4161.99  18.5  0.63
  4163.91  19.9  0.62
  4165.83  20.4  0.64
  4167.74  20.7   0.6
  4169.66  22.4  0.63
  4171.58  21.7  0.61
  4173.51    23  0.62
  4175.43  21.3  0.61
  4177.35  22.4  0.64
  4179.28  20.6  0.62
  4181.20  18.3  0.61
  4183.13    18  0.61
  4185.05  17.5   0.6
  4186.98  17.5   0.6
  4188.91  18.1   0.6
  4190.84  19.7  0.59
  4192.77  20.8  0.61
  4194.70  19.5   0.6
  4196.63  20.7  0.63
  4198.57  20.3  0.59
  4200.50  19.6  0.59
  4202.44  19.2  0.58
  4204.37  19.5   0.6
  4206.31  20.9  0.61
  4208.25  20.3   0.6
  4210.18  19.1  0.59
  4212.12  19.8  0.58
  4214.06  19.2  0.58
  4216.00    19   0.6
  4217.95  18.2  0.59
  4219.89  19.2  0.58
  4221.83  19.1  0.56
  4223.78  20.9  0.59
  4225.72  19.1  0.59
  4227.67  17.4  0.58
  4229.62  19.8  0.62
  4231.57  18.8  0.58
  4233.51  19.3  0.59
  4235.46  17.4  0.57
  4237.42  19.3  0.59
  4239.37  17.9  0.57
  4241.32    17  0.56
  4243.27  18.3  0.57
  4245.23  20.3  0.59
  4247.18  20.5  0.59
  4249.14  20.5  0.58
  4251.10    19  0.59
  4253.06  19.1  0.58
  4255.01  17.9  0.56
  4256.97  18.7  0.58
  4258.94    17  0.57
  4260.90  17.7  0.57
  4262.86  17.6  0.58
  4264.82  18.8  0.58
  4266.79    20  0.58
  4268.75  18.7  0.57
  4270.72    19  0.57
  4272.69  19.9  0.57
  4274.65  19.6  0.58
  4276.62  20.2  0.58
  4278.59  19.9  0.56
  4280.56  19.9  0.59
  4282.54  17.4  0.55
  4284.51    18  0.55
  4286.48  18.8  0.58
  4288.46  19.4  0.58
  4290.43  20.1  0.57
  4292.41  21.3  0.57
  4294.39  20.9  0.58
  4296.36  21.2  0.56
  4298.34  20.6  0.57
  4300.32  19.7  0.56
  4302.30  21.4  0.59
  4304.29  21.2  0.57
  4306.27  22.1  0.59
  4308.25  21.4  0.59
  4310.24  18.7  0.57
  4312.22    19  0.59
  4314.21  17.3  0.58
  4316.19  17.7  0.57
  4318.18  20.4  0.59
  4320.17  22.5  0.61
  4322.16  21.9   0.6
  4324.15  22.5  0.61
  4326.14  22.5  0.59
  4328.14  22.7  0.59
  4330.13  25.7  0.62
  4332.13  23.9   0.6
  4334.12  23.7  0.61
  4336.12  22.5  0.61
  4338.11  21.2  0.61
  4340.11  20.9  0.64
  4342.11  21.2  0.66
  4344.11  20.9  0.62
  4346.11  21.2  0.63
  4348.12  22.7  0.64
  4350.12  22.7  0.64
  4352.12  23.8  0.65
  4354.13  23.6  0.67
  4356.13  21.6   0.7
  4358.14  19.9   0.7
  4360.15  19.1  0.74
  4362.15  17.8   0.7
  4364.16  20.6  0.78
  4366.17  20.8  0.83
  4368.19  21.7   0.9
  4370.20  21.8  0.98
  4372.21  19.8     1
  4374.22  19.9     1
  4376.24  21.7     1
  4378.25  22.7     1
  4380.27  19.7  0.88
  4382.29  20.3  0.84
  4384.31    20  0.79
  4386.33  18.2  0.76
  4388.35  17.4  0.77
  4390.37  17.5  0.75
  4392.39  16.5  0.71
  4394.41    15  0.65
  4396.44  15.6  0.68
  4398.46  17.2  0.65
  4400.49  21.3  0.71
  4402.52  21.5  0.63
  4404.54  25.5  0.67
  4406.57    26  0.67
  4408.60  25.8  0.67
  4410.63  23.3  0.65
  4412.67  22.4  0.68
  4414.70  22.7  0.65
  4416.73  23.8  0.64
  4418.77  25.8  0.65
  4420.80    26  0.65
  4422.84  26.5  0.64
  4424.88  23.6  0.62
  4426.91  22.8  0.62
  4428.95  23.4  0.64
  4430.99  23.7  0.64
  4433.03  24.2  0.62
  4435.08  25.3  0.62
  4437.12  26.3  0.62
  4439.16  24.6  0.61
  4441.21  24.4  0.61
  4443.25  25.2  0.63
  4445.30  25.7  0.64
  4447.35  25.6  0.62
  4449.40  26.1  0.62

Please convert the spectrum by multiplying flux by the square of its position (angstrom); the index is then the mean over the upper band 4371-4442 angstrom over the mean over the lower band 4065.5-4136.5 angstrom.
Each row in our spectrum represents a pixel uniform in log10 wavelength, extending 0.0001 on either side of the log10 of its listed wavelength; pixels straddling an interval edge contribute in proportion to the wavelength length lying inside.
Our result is 1.27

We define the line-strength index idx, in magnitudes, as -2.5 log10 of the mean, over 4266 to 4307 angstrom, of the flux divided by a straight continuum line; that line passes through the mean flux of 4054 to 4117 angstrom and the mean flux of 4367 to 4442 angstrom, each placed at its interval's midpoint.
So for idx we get 0.05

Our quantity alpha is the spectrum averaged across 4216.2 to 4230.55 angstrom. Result 19.1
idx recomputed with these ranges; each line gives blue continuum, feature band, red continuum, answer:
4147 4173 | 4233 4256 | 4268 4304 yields 0.05 mag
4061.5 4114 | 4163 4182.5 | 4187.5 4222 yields -0.08 mag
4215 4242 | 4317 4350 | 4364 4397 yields -0.16 mag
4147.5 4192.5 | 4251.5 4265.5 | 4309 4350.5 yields 0.14 mag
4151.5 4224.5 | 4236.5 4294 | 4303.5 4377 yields 0.08 mag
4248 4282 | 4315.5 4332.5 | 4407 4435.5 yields -0.06 mag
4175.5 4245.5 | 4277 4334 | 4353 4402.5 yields -0.07 mag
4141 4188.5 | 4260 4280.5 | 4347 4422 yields 0.06 mag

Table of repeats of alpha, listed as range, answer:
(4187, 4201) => 19.7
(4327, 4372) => 21.8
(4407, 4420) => 24.1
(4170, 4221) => 19.8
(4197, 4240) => 19.3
